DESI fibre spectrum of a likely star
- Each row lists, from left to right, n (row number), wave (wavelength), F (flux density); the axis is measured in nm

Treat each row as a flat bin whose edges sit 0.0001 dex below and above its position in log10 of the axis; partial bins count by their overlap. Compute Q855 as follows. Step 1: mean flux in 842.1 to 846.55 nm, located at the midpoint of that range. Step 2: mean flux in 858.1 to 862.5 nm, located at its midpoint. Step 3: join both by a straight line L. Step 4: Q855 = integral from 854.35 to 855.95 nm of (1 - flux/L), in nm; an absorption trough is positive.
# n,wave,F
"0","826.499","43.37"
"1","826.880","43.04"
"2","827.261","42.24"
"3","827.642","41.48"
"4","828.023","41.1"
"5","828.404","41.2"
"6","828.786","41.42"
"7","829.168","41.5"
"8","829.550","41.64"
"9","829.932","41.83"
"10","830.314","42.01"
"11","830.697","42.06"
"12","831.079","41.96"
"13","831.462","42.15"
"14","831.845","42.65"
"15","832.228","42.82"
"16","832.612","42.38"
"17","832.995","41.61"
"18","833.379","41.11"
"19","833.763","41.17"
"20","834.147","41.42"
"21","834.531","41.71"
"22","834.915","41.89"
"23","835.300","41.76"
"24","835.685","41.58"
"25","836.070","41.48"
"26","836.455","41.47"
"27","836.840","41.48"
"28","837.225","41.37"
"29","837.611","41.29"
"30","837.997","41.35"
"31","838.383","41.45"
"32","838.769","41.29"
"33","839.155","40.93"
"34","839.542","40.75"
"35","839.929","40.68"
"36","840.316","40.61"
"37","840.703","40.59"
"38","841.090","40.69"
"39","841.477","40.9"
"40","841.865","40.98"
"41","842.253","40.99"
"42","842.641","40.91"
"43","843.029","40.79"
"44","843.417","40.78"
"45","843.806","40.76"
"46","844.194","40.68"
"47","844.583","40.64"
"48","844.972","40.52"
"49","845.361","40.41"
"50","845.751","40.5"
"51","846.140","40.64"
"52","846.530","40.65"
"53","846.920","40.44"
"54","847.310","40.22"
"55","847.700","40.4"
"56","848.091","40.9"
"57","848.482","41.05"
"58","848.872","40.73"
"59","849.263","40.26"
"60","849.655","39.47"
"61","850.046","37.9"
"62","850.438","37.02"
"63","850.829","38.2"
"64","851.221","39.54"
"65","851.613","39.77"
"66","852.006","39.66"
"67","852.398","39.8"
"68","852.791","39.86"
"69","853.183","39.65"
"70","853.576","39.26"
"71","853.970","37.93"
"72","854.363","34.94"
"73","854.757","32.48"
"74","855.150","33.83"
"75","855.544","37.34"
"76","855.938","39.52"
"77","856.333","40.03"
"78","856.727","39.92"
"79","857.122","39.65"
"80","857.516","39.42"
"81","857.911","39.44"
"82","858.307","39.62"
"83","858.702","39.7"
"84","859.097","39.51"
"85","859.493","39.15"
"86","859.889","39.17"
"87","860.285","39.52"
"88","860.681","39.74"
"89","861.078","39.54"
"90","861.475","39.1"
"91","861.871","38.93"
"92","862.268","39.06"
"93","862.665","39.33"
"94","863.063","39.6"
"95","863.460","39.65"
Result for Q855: 0.18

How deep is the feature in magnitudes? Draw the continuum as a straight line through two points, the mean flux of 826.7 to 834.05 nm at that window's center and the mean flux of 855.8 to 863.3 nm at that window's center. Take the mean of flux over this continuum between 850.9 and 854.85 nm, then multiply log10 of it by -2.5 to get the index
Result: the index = 0.04 mag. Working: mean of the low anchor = 41.9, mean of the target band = 38.4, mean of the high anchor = 39.5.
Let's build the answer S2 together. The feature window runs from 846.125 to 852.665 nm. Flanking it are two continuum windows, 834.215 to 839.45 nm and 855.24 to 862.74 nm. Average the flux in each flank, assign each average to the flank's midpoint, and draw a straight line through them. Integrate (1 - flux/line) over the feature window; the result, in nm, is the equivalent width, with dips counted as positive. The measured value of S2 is 0.07 nm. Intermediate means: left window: 41.5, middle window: 39.8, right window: 39.3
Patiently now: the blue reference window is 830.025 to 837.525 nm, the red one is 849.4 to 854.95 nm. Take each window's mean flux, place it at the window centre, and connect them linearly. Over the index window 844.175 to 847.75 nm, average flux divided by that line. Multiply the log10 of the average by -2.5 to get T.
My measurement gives -0.029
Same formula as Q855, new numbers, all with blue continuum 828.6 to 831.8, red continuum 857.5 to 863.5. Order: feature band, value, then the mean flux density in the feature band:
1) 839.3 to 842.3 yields 0.02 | 40.8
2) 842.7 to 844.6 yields 0.00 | 40.8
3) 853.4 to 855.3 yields 0.20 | 35.7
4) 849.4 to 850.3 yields 0.04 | 38.6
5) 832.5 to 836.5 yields -0.01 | 41.6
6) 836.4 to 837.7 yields 0.00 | 41.4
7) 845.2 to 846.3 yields 0.00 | 40.5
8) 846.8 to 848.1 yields 0.00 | 40.4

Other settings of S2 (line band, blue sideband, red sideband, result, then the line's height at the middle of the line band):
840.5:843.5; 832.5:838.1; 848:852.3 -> -0.02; 40.6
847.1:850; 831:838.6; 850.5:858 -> -0.07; 39.4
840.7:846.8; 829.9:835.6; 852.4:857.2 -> -0.12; 39.9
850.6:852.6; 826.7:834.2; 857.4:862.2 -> 0.04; 40.1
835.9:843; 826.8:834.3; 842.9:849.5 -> 0.01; 41.1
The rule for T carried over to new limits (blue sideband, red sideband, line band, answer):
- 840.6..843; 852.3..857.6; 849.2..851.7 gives 0.01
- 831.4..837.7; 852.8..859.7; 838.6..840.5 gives 0.00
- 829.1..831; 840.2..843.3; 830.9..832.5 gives -0.02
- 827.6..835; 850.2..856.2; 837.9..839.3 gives -0.02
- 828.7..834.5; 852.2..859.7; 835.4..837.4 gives -0.01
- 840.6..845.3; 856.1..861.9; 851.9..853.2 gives 0.01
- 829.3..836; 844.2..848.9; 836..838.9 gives 0.00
